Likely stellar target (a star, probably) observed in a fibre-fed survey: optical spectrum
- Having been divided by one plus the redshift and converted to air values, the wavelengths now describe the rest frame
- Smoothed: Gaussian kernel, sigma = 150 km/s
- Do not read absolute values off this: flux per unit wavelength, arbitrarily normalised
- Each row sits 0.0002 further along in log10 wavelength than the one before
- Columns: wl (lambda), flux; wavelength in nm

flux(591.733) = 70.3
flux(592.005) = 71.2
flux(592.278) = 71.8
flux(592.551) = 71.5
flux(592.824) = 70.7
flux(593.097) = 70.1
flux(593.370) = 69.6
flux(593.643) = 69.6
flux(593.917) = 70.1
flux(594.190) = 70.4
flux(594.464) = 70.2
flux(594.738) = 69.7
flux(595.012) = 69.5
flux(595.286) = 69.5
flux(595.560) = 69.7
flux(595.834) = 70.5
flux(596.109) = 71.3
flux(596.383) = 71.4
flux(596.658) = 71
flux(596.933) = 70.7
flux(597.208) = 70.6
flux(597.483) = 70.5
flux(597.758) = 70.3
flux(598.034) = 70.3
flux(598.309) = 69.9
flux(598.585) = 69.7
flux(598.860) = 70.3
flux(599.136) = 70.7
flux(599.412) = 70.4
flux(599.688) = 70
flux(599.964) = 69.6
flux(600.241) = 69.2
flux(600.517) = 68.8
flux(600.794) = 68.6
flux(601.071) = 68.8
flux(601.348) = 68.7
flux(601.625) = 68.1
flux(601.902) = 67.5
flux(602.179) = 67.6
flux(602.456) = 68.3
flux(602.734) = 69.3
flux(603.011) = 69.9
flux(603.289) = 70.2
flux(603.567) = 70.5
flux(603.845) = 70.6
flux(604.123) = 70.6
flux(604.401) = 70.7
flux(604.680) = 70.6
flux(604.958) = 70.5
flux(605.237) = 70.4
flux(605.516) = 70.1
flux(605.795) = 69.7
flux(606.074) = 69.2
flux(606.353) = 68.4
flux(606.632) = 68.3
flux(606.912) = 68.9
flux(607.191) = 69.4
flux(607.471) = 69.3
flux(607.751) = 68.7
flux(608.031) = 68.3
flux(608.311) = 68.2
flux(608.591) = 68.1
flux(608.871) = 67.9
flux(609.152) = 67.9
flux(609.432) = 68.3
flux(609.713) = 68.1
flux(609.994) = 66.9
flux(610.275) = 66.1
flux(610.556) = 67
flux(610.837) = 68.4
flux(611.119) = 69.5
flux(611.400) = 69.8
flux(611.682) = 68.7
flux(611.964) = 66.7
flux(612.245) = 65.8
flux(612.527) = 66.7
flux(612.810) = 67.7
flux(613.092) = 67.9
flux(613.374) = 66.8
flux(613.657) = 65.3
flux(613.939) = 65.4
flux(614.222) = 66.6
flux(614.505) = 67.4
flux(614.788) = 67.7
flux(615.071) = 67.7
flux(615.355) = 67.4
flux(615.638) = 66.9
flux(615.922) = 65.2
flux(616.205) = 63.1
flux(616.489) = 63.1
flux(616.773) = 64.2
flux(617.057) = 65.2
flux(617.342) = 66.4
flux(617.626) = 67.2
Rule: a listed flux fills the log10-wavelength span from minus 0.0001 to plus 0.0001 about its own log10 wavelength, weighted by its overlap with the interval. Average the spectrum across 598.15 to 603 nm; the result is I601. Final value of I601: 69.2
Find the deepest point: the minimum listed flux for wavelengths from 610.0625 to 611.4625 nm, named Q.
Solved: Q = 66.1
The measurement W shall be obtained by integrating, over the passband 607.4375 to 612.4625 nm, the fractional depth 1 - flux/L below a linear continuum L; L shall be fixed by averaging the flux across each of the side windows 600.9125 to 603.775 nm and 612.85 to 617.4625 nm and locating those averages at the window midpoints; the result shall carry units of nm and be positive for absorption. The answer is -0.05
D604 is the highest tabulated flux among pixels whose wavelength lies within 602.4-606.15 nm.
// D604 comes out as 70.7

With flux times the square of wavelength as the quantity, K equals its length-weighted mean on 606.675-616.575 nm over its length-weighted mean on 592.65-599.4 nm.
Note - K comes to 1.0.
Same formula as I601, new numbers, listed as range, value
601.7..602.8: 68.1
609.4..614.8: 67.3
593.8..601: 70.1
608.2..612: 68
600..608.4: 69.3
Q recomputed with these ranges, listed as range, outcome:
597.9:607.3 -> 67.5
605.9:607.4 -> 68.3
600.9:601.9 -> 68.1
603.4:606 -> 69.7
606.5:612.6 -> 65.8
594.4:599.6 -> 69.5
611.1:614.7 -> 65.3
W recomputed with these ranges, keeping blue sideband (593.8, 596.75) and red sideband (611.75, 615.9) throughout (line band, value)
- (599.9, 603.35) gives 0.02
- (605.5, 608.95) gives -0.04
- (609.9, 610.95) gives 0.01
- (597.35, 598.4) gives -0.01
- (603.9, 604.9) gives -0.03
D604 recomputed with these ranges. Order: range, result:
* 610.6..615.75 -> 69.8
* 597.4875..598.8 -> 70.3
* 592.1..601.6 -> 71.8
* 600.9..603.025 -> 69.9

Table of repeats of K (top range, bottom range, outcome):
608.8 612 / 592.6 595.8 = 1.02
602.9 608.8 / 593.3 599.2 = 1.02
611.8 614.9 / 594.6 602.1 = 1.00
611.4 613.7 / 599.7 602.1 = 1.02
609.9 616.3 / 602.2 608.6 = 0.99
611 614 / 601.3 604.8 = 1.00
